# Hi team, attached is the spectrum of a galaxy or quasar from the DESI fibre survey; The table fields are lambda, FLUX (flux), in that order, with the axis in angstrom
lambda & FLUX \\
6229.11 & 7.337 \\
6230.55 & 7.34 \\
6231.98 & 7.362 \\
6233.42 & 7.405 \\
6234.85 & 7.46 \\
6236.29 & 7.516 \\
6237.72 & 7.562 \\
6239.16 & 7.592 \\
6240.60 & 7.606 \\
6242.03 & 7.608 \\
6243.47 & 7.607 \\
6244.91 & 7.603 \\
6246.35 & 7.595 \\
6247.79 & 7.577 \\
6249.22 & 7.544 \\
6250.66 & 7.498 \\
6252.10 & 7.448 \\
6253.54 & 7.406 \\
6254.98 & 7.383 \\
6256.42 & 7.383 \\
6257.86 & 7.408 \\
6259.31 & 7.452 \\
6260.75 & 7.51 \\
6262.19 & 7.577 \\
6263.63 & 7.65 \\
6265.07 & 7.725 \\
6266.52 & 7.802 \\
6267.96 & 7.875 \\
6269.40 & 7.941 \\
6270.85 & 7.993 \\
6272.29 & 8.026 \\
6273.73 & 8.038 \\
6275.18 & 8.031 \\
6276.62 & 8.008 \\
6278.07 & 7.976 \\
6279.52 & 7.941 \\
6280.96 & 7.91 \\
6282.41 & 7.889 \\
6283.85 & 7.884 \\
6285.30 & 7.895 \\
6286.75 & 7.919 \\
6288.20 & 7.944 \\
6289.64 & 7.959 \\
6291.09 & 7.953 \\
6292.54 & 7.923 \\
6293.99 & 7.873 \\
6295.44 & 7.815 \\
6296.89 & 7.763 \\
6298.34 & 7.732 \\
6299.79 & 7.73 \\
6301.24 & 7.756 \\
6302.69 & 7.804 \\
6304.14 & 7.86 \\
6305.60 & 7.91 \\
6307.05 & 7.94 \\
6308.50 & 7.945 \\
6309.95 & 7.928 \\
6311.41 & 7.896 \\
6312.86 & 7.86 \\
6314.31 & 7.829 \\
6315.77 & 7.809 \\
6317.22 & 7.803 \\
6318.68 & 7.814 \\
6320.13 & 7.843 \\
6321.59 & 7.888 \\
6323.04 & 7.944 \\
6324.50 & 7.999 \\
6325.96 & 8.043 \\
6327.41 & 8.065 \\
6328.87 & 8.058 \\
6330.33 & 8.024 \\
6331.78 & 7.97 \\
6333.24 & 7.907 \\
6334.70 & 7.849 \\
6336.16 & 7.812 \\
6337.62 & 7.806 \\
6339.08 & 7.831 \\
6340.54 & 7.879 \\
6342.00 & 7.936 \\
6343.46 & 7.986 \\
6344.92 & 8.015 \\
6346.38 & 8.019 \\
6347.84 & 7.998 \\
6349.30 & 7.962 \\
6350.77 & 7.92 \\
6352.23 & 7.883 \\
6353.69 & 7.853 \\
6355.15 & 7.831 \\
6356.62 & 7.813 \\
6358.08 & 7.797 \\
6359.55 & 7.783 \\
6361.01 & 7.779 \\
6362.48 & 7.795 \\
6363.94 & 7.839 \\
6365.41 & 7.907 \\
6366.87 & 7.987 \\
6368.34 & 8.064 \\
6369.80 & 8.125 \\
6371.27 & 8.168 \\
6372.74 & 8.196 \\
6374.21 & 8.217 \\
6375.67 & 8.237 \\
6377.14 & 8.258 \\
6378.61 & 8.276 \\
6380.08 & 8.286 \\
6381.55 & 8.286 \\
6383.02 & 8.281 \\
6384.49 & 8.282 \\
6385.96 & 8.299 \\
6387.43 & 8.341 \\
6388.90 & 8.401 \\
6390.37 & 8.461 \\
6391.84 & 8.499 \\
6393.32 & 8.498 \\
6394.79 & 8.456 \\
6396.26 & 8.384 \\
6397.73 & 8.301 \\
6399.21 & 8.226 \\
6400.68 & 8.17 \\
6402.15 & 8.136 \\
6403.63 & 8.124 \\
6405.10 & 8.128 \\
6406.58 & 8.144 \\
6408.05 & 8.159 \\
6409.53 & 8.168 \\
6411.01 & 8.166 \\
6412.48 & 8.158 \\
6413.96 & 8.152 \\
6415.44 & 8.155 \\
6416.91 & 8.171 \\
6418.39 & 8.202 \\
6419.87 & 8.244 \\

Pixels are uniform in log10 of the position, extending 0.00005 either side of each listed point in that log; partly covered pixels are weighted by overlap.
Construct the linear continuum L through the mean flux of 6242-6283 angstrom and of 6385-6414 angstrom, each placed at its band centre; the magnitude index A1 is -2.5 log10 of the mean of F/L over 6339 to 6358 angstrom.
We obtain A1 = 0.02 mag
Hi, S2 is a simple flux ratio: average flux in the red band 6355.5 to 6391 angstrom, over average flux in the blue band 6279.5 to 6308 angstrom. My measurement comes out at 1.0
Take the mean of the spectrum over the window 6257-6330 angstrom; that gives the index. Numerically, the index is 7.86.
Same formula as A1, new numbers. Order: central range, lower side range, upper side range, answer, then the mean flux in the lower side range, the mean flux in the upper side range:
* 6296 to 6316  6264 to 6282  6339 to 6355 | 0.01 mag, 7.93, 7.94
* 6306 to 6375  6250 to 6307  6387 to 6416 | 0.01 mag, 7.79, 8.26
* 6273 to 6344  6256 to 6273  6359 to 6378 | -0.01 mag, 7.7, 8.03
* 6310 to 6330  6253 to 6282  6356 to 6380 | 0.00 mag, 7.75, 8.02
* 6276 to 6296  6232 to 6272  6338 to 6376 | -0.03 mag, 7.58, 7.95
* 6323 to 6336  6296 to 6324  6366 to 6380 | 0.00 mag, 7.85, 8.17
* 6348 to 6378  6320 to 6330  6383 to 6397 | 0.03 mag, 7.98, 8.4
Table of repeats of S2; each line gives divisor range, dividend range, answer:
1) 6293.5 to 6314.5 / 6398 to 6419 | 1.04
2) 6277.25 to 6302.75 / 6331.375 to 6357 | 1.00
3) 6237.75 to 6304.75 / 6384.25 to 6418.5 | 1.07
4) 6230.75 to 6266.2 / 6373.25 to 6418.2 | 1.10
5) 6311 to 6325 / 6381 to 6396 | 1.07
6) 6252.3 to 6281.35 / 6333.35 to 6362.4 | 1.02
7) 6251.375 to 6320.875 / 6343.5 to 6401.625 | 1.04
